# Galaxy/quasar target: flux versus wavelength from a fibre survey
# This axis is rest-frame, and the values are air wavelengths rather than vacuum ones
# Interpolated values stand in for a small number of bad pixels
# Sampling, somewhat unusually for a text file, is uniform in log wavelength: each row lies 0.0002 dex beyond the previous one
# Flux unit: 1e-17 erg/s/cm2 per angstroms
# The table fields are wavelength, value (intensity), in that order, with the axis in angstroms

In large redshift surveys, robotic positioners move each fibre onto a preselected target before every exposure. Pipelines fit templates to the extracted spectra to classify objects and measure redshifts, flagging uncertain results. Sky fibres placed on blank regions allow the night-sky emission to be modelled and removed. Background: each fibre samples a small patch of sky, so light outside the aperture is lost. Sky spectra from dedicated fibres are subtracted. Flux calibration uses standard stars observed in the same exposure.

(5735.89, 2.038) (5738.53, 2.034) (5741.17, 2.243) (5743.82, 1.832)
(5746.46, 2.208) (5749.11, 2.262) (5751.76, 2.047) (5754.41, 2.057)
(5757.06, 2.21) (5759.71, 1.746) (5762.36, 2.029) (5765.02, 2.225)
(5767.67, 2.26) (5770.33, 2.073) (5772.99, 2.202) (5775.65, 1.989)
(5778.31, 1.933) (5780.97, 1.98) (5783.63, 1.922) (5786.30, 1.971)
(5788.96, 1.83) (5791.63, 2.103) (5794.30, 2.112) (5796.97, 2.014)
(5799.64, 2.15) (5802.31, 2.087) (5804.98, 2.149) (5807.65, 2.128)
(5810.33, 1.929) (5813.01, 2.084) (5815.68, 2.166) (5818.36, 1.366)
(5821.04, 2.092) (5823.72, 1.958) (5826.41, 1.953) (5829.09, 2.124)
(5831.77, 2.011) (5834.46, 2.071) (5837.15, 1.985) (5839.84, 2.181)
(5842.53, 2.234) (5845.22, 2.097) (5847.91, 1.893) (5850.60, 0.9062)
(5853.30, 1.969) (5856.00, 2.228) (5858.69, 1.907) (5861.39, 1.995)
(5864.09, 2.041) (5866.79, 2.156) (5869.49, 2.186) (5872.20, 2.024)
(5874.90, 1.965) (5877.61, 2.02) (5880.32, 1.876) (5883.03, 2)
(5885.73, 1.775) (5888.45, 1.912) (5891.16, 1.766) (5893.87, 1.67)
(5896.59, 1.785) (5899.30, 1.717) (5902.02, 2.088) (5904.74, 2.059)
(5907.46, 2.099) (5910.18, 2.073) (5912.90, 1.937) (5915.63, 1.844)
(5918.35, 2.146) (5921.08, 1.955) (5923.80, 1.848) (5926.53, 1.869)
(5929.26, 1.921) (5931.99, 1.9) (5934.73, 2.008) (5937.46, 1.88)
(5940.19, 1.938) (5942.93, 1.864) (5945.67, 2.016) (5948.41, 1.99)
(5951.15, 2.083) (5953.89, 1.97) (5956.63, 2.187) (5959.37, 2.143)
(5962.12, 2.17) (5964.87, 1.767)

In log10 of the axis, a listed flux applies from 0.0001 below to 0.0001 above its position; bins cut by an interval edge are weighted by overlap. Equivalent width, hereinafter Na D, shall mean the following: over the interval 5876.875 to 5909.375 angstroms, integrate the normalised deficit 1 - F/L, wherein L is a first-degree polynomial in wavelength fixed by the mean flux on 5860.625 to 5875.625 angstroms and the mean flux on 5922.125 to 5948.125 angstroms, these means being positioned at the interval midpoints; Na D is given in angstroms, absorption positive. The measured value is 1.8 angstroms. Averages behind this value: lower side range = 2.07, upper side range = 1.92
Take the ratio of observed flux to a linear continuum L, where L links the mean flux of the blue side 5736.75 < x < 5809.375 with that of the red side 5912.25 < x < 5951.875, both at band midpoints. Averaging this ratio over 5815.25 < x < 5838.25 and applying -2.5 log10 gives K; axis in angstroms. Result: 0.03 mag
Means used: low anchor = 2.07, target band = 1.96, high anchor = 1.94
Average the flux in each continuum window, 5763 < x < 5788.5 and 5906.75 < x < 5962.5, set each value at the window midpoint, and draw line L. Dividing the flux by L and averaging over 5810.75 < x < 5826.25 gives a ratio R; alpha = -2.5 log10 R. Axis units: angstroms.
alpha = 0.06 mag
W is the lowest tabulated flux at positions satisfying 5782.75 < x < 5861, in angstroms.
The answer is 0.9062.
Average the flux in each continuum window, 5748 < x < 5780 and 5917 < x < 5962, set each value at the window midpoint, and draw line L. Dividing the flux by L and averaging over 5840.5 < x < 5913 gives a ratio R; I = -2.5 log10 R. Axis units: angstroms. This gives 0.04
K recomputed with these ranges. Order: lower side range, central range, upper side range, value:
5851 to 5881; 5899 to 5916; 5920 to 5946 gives -0.03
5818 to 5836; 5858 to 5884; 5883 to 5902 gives -0.09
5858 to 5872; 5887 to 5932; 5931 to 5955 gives 0.05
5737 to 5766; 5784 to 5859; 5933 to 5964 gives 0.04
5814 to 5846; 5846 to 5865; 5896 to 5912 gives 0.09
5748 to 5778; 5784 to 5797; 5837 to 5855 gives 0.02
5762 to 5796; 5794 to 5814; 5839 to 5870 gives -0.03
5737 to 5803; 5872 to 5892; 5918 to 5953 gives 0.04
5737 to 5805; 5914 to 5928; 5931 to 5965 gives 0.04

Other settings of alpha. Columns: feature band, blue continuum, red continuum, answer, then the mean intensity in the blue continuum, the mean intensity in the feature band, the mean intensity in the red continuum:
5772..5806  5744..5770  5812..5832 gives 0.00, 2.1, 2.03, 1.97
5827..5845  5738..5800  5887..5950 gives -0.05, 2.06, 2.09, 1.93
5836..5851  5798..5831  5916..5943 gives 0.03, 2.02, 1.94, 1.93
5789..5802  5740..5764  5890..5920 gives -0.02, 2.07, 2.07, 1.93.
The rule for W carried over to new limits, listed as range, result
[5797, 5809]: 2.087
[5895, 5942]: 1.717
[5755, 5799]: 1.746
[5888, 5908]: 1.67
